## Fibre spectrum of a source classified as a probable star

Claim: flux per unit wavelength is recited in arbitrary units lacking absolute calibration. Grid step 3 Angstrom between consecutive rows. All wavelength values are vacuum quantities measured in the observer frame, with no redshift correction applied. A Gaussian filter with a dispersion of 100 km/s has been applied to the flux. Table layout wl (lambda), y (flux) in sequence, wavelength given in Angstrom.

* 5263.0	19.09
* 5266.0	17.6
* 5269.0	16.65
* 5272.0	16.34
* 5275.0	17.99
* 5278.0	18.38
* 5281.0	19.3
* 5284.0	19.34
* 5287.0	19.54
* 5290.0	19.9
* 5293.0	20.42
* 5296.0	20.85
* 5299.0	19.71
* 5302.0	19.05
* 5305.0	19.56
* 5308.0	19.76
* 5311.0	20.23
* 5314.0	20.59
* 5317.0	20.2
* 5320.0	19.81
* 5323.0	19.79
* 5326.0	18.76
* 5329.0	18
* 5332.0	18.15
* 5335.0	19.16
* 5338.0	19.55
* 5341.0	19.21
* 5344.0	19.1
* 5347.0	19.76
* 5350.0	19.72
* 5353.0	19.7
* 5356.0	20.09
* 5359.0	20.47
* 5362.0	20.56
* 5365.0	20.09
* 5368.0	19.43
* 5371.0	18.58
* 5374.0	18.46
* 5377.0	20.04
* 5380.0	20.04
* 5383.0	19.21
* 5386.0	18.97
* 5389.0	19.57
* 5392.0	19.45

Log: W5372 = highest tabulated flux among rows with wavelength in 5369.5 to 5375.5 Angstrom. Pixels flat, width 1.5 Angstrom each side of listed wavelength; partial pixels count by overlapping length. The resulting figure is 18.58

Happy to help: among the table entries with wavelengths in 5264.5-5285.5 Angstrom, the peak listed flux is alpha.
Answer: 19.34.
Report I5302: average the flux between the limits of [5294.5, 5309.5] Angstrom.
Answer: 19.8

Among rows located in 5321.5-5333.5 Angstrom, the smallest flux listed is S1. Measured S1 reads 18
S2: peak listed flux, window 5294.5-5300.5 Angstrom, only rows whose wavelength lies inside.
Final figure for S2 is 20.85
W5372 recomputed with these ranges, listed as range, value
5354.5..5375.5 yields 20.56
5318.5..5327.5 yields 19.81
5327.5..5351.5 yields 19.76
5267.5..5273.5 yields 16.65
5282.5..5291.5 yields 19.9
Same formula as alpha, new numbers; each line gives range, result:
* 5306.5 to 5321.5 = 20.59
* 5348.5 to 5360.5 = 20.47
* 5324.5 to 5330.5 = 18.76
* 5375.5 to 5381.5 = 20.04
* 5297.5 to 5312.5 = 20.23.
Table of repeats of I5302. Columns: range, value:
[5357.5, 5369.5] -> 20.1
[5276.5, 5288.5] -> 19.1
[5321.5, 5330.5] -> 18.9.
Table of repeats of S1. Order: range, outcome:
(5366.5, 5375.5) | 18.46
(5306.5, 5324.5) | 19.76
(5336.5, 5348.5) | 19.1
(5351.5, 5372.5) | 18.58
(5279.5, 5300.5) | 19.3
